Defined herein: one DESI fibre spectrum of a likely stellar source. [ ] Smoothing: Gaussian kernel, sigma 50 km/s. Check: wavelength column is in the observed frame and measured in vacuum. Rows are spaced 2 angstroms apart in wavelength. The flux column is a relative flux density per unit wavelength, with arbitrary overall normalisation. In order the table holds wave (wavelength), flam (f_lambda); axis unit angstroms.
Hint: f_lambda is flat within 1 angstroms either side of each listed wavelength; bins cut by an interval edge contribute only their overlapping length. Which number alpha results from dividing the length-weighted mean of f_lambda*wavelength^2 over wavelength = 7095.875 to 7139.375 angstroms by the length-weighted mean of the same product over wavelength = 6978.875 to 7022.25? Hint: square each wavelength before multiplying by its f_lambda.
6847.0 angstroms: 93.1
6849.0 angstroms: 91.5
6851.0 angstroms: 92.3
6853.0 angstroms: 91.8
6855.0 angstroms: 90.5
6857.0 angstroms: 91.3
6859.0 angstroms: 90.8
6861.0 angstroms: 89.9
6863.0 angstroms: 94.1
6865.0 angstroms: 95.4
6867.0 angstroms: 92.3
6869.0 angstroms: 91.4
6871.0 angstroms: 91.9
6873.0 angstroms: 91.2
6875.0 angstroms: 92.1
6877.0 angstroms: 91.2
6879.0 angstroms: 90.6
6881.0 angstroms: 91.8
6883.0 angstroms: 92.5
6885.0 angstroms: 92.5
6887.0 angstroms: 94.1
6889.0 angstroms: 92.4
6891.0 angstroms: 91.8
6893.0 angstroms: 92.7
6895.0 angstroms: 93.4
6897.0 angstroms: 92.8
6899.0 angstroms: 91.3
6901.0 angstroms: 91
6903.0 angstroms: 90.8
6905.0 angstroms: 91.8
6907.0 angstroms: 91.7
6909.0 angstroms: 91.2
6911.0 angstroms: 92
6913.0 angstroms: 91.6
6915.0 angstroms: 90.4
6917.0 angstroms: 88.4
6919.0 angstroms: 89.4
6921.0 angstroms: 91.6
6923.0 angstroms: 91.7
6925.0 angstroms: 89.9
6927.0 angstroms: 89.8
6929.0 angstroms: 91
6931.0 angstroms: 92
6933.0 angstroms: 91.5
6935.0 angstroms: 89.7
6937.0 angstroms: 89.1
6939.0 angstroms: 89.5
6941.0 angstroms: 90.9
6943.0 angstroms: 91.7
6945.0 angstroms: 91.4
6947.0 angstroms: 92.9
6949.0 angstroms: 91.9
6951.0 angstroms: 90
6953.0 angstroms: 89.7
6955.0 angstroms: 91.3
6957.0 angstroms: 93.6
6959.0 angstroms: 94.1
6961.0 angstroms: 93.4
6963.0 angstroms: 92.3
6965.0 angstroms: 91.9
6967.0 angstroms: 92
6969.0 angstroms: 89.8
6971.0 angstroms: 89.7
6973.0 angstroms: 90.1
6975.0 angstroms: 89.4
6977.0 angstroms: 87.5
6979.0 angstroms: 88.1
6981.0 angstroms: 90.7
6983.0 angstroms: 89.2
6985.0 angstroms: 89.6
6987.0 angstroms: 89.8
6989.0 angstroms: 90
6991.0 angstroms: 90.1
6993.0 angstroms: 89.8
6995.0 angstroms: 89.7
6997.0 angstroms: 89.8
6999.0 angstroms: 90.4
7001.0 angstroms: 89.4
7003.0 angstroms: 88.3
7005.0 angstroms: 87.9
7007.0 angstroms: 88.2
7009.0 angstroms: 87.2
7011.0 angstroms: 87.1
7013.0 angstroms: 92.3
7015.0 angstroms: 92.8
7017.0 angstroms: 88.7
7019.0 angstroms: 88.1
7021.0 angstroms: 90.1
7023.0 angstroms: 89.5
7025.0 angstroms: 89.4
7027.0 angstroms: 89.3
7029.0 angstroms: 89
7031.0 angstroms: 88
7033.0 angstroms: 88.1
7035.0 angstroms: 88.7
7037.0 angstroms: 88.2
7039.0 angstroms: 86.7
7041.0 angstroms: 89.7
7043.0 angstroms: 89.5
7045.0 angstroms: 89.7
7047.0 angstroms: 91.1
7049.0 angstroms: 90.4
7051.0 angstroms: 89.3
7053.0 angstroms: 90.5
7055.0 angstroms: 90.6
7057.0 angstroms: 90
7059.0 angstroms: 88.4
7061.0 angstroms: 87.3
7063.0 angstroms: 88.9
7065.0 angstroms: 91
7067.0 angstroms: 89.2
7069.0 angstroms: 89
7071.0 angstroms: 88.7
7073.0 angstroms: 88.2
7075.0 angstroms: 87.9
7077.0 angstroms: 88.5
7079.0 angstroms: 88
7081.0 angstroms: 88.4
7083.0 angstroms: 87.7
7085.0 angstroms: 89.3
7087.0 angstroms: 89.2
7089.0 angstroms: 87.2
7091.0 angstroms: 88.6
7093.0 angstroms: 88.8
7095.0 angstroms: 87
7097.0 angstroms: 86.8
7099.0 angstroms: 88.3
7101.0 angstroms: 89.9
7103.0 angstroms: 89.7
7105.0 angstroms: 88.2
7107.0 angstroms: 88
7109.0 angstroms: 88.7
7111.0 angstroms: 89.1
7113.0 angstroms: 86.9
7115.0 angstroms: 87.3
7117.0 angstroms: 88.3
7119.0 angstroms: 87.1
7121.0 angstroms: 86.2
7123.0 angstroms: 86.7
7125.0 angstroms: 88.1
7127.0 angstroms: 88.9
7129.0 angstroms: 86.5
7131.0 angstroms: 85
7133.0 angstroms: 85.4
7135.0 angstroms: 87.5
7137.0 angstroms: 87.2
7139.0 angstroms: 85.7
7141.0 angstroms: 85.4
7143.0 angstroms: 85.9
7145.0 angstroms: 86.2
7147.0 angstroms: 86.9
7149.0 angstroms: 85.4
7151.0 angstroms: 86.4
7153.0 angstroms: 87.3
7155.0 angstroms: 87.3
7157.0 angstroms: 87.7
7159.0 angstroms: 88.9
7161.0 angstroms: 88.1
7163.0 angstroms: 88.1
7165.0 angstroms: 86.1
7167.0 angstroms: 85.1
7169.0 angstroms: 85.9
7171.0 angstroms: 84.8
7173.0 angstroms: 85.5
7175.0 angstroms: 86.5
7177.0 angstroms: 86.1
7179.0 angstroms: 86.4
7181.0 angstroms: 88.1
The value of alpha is 1.01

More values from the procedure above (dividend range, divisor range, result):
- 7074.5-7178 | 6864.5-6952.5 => 1.02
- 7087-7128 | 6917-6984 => 1.01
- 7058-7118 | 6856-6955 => 1.02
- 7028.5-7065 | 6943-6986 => 1.00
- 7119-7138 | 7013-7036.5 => 1.00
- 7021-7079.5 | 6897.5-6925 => 1.02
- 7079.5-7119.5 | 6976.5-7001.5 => 1.02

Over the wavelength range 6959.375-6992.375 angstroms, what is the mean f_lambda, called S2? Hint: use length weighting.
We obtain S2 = 90.3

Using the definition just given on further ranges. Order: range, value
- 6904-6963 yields 91.2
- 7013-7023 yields 90.1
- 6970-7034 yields 89.3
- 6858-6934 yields 91.6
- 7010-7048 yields 89.3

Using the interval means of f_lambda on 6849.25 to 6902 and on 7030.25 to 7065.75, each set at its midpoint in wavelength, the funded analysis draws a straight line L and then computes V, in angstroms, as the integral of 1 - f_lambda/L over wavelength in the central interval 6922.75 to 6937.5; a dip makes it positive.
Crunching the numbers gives 0.09 angstroms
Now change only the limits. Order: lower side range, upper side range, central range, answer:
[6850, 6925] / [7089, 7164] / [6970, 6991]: 0.1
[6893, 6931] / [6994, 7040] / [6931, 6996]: -0.4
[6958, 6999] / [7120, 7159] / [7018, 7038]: 0.1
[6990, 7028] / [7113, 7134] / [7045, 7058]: -0.3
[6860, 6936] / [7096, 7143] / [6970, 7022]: 0.2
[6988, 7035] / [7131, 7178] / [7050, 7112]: -0.6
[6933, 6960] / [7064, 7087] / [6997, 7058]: 0.3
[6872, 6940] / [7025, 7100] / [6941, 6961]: -0.3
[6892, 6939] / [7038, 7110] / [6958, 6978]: -0.2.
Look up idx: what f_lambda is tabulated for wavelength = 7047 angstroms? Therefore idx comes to 91.1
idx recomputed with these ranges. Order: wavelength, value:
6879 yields 90.6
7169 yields 85.9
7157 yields 87.7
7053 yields 90.5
